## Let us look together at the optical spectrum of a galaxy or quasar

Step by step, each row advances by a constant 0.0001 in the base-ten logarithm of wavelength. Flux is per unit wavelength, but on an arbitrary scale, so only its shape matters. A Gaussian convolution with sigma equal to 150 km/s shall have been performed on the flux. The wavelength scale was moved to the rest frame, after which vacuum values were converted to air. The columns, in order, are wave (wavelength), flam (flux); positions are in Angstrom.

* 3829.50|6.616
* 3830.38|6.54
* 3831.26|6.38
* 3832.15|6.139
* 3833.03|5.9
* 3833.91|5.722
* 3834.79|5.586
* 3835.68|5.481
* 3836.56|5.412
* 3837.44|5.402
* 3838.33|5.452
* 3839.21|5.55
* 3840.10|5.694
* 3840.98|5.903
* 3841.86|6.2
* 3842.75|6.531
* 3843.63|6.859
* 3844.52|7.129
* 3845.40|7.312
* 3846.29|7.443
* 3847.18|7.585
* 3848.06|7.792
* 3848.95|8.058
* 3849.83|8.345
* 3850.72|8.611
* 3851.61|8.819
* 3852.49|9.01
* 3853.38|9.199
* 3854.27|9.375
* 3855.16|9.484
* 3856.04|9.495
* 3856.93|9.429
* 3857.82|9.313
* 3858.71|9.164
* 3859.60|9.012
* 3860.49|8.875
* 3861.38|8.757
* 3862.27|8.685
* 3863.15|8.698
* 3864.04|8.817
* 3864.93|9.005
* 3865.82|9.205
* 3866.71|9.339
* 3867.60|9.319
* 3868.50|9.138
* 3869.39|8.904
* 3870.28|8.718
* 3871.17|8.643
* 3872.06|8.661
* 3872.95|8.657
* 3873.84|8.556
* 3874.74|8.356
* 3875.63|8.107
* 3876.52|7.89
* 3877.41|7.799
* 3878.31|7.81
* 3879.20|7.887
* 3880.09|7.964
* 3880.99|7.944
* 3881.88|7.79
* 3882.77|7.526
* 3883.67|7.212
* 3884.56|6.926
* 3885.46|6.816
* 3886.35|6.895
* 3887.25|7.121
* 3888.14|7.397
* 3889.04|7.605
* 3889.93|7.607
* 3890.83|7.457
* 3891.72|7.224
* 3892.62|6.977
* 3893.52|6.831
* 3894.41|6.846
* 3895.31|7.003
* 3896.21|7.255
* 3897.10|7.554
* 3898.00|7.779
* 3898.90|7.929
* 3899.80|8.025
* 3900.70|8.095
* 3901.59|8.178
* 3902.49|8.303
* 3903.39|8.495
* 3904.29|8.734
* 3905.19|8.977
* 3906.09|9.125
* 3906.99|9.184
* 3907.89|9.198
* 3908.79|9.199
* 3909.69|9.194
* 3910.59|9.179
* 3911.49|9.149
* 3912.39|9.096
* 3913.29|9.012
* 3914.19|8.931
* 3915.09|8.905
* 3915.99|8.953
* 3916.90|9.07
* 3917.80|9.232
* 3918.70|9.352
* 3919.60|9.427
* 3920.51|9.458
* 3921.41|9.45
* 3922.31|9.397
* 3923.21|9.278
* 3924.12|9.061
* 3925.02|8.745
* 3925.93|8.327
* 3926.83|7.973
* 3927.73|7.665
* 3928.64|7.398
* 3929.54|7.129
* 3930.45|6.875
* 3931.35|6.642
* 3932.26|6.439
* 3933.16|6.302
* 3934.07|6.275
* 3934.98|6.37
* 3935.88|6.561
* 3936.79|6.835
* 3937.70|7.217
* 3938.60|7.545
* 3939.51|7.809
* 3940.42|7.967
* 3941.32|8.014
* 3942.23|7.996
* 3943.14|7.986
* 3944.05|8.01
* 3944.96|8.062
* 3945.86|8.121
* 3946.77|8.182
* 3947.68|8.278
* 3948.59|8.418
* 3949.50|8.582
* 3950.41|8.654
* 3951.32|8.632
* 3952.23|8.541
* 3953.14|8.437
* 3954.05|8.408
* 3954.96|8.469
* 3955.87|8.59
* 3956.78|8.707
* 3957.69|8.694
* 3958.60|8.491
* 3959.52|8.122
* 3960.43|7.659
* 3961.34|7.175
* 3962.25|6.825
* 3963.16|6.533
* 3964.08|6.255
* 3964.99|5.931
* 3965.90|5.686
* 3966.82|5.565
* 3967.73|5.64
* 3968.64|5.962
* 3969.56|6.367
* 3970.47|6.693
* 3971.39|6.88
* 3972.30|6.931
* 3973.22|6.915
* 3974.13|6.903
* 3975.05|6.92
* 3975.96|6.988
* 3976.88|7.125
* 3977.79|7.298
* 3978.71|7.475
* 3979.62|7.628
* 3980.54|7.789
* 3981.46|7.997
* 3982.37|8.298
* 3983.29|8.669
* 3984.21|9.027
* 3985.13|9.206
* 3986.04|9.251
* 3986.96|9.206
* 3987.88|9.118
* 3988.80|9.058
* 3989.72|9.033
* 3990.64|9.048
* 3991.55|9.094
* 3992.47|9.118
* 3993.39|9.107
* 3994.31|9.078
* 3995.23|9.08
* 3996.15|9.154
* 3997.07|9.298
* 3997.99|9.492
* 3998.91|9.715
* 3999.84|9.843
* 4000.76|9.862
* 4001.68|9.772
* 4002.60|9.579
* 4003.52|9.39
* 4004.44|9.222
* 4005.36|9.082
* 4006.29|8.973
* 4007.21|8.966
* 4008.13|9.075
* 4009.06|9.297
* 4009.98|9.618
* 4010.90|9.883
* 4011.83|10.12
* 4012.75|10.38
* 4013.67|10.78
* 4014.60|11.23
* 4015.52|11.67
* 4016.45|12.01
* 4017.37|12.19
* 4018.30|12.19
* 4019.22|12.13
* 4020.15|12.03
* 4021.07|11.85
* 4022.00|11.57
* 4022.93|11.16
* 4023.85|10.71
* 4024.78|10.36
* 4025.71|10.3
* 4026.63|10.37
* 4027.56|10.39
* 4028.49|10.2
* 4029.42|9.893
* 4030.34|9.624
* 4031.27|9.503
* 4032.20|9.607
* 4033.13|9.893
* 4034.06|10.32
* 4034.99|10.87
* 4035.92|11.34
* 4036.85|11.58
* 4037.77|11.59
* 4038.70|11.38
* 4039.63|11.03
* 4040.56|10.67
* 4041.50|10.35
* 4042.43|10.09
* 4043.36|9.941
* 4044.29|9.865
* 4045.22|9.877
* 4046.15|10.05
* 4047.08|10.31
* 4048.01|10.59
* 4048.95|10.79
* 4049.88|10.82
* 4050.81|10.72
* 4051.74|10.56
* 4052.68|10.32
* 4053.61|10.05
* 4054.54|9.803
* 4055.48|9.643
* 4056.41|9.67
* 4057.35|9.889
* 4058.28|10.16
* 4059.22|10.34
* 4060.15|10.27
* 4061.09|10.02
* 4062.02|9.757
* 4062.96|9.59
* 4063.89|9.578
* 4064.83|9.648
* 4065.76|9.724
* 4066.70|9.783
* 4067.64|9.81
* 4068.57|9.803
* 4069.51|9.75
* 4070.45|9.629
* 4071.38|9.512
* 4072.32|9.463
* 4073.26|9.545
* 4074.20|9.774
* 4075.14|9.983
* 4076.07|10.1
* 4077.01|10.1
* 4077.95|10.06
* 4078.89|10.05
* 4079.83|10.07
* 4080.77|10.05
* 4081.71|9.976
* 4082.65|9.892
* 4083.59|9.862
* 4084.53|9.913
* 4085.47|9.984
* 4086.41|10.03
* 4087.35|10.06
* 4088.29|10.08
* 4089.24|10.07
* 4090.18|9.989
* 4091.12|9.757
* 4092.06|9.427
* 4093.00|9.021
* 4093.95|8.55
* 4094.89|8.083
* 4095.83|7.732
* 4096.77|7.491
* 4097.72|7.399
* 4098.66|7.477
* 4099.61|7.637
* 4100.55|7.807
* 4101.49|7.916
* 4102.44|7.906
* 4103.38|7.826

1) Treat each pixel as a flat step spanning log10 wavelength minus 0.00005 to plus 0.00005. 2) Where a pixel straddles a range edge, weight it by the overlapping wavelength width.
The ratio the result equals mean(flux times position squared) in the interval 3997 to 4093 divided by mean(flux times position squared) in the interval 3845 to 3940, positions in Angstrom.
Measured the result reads 1.3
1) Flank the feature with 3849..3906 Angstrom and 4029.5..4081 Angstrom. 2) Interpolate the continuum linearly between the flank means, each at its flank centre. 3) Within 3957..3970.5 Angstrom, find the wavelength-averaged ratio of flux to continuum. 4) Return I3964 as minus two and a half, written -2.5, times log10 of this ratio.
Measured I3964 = 0.32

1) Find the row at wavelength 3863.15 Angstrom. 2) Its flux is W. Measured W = 8.698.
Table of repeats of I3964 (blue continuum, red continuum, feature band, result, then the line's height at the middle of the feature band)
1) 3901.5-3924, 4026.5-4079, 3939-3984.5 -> 0.24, 9.44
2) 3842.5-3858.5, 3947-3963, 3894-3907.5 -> 0.03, 8.3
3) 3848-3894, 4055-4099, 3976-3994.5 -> 0.06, 9.02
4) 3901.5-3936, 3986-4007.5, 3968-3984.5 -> 0.24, 9.05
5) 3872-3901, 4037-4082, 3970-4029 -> -0.01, 9.24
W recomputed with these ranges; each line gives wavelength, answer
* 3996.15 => 9.154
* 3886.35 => 6.895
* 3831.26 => 6.38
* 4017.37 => 12.19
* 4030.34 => 9.624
